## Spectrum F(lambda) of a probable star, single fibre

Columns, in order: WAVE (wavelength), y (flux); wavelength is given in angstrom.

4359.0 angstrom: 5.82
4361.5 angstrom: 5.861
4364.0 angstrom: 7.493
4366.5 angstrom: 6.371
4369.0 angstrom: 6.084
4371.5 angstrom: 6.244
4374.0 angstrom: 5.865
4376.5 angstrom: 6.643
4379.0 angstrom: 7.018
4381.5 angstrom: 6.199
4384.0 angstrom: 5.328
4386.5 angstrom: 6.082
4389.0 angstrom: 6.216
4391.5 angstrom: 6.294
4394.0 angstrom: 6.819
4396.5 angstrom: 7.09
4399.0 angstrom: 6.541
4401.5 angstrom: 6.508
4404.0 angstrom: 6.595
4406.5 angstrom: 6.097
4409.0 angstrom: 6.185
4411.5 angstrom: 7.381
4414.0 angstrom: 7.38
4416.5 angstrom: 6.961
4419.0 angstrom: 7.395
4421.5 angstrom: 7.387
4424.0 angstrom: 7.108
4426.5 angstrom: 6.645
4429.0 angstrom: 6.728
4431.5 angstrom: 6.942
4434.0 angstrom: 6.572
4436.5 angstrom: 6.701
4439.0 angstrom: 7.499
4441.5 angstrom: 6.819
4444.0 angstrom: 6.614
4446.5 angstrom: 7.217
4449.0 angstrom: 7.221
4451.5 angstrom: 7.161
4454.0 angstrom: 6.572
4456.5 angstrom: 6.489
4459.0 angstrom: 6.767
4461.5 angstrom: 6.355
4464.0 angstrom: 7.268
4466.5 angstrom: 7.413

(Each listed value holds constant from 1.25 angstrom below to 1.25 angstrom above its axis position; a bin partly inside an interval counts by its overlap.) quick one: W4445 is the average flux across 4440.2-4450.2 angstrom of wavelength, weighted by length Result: 6.97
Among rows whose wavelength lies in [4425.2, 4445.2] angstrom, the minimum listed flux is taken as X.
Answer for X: 6.572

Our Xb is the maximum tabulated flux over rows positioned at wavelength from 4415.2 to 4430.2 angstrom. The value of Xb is 7.395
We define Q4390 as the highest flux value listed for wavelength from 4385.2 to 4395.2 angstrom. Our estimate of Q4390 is 6.819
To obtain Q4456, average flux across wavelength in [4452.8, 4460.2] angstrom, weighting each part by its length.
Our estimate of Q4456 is 6.61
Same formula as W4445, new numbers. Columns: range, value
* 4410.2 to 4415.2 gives 7.37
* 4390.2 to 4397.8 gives 6.73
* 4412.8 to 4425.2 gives 7.25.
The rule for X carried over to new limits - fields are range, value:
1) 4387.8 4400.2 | 6.216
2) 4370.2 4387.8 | 5.328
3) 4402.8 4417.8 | 6.097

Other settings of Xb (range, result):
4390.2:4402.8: 7.09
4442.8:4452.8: 7.221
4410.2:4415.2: 7.381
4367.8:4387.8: 7.018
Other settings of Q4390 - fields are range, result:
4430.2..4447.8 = 7.499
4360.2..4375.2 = 7.493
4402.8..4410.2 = 6.595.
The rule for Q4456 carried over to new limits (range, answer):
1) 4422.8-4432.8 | 6.85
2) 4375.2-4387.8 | 6.25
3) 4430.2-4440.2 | 6.92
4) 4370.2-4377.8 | 6.25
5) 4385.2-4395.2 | 6.35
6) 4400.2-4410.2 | 6.35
